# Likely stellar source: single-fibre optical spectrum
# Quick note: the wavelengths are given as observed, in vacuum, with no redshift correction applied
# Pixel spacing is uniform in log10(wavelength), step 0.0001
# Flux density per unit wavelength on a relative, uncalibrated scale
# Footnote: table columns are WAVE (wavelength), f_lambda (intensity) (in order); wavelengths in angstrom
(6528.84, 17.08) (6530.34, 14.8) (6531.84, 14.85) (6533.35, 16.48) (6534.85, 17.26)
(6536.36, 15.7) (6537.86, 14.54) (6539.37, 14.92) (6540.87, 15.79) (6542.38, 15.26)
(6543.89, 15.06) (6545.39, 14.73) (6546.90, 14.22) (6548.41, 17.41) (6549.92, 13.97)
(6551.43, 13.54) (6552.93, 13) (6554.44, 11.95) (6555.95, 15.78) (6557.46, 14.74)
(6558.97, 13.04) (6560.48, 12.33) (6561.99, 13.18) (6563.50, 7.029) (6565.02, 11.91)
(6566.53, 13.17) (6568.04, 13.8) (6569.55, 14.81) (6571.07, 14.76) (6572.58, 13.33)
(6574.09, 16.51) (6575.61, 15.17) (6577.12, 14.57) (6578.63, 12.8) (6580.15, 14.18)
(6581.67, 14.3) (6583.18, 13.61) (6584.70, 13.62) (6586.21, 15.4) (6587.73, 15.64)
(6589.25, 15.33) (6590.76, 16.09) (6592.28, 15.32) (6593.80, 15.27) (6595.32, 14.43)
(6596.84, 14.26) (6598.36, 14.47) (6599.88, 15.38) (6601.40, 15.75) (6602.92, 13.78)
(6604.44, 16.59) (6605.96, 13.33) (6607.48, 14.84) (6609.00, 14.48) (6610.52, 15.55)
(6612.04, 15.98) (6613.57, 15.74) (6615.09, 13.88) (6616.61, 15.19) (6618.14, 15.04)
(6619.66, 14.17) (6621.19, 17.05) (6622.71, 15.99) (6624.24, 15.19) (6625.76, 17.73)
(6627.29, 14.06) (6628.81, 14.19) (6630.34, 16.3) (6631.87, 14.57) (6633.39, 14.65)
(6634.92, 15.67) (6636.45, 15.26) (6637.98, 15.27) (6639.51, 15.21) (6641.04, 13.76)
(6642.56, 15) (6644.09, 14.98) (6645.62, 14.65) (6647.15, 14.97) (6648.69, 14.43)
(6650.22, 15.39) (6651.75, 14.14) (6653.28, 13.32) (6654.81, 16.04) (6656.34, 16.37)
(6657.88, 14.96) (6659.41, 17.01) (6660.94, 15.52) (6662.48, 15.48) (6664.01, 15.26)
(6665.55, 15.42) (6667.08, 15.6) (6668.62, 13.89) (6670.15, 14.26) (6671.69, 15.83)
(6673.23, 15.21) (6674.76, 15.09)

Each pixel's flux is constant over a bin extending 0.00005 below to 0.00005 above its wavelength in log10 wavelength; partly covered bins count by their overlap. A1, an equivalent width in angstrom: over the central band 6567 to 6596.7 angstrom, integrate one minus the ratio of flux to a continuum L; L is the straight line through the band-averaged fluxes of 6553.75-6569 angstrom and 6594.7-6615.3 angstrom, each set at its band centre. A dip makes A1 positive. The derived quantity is -2.0 angstrom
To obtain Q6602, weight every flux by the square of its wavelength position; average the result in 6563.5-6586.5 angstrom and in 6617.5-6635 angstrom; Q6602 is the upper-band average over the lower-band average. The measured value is 1.13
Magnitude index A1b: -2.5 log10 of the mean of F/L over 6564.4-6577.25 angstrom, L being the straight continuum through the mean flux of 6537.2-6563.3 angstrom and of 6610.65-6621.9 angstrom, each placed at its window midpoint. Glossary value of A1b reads 0.021 mag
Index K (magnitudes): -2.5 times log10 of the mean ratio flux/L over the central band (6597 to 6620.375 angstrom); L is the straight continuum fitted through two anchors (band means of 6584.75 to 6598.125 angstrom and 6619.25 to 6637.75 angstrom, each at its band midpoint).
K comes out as 0.023 mag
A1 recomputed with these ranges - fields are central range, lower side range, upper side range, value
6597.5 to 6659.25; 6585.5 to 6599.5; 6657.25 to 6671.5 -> 0.5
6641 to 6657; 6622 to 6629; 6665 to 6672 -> 0.4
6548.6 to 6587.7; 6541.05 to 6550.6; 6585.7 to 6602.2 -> 3.8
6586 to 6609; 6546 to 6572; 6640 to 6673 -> -1.5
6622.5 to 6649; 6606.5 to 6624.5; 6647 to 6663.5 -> 0.3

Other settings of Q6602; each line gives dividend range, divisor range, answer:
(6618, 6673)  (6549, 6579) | 1.15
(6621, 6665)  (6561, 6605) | 1.09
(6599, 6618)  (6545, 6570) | 1.14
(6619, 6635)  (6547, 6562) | 1.13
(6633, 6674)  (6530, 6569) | 1.10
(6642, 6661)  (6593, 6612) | 1.03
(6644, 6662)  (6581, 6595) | 1.03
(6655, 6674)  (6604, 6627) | 1.02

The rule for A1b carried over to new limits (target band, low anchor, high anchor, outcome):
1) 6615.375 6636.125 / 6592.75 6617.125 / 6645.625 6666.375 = -0.02 mag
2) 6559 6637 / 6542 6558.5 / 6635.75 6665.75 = 0.01 mag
